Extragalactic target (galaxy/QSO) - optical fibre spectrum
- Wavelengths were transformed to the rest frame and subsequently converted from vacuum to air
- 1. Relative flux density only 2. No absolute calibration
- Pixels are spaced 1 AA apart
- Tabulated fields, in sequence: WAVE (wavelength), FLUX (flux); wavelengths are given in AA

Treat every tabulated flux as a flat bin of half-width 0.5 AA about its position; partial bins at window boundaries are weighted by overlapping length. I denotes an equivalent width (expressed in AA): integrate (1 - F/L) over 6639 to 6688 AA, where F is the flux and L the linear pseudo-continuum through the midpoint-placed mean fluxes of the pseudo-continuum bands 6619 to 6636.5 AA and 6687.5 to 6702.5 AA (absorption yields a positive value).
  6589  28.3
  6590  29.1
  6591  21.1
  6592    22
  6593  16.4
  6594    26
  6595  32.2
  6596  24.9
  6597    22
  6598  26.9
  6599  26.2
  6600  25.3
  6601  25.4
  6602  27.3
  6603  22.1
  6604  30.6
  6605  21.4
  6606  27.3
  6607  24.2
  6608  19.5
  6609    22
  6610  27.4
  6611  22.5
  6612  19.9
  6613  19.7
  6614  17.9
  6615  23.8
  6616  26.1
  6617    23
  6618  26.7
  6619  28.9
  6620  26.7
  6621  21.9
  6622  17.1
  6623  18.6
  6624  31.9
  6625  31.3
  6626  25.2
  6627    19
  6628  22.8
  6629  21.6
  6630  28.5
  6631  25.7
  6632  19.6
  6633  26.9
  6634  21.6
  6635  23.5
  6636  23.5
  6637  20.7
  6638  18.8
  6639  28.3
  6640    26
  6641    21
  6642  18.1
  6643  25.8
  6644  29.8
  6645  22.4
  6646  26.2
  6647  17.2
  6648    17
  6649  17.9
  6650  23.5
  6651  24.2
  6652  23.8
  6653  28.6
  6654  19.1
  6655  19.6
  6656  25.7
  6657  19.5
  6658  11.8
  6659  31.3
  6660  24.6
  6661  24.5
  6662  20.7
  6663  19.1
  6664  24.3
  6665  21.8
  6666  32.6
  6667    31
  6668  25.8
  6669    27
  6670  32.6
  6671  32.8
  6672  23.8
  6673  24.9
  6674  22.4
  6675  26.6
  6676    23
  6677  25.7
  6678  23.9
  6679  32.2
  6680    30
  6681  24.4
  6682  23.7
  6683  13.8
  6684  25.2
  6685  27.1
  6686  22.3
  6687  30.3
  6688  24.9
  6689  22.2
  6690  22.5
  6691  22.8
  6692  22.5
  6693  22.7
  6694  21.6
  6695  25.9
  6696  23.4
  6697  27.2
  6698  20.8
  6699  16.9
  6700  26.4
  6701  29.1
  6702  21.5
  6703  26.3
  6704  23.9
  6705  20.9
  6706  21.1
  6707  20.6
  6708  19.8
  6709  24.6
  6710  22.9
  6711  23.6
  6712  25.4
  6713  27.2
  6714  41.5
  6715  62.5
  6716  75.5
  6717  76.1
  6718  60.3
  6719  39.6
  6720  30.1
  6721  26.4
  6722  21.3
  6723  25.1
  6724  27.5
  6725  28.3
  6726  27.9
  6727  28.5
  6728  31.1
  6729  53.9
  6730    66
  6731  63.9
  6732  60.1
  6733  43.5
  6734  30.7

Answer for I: -1.4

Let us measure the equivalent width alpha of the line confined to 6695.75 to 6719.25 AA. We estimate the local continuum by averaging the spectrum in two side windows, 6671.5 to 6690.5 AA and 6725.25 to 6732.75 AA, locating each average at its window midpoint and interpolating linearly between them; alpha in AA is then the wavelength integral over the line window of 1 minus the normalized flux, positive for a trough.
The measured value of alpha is 3.26 AA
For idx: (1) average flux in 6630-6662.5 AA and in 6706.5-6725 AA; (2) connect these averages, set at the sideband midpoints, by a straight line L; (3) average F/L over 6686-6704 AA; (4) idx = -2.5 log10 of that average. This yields 0.316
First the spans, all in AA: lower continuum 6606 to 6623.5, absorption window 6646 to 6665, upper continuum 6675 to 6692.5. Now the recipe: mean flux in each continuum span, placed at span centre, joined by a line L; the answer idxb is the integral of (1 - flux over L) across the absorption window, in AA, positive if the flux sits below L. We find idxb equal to 1.55 AA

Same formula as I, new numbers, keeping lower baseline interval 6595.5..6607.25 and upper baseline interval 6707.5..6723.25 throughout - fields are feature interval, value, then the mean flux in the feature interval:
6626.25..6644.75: 3.6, 23.4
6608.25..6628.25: 2.6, 23.6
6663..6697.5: 8.8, 25.3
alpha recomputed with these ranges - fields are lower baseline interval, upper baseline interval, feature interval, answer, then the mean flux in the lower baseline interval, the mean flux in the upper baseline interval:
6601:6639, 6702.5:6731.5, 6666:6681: 1.52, 23.7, 35.9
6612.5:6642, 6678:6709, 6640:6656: 0.76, 23.6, 23.8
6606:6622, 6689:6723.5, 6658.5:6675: 0.50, 23.3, 29.8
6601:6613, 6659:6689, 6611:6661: 3.05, 23.9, 25.6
